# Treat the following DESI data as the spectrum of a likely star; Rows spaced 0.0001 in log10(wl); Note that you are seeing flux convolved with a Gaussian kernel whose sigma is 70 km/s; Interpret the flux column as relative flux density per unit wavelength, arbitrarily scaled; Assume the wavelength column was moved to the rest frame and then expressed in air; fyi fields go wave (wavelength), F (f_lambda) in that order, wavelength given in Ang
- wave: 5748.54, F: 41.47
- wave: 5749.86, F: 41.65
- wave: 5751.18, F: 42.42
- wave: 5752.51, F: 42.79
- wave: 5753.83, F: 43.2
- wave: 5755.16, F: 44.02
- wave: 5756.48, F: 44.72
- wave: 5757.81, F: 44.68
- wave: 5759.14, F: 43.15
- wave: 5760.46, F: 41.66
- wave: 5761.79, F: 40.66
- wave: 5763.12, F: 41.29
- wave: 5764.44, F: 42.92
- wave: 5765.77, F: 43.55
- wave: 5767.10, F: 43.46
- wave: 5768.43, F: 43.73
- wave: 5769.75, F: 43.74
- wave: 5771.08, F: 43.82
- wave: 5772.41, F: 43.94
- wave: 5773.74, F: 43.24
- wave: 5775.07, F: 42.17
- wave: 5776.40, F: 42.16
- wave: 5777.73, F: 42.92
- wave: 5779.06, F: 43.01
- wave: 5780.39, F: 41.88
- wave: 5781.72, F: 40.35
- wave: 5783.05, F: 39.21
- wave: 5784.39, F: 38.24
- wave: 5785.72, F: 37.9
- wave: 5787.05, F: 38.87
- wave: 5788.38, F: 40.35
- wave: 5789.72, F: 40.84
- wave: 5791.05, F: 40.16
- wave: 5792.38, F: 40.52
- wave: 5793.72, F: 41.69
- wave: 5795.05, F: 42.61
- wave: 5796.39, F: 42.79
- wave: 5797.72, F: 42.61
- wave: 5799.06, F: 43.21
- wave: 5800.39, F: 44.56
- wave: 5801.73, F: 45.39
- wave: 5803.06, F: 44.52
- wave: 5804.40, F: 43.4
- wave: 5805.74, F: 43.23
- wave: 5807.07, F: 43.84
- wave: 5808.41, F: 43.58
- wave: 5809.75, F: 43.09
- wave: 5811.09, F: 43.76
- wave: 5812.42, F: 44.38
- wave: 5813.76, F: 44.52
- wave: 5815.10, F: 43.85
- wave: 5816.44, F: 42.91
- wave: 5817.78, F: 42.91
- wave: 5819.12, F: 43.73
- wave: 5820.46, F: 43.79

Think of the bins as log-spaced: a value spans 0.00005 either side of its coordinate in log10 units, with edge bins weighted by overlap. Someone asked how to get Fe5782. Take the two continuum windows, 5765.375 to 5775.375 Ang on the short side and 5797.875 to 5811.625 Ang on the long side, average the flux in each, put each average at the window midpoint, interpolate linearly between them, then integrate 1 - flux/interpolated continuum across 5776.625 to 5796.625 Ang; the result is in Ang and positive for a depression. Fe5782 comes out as 1.3 Ang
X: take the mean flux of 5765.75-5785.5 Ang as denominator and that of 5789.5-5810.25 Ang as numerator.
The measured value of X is 1.02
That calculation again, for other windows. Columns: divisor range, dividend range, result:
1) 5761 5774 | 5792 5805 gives 1.00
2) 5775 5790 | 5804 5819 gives 1.07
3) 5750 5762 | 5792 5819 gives 1.01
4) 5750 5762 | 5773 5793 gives 0.95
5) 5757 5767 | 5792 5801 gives 1.00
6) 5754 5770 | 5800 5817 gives 1.02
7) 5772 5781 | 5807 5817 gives 1.02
